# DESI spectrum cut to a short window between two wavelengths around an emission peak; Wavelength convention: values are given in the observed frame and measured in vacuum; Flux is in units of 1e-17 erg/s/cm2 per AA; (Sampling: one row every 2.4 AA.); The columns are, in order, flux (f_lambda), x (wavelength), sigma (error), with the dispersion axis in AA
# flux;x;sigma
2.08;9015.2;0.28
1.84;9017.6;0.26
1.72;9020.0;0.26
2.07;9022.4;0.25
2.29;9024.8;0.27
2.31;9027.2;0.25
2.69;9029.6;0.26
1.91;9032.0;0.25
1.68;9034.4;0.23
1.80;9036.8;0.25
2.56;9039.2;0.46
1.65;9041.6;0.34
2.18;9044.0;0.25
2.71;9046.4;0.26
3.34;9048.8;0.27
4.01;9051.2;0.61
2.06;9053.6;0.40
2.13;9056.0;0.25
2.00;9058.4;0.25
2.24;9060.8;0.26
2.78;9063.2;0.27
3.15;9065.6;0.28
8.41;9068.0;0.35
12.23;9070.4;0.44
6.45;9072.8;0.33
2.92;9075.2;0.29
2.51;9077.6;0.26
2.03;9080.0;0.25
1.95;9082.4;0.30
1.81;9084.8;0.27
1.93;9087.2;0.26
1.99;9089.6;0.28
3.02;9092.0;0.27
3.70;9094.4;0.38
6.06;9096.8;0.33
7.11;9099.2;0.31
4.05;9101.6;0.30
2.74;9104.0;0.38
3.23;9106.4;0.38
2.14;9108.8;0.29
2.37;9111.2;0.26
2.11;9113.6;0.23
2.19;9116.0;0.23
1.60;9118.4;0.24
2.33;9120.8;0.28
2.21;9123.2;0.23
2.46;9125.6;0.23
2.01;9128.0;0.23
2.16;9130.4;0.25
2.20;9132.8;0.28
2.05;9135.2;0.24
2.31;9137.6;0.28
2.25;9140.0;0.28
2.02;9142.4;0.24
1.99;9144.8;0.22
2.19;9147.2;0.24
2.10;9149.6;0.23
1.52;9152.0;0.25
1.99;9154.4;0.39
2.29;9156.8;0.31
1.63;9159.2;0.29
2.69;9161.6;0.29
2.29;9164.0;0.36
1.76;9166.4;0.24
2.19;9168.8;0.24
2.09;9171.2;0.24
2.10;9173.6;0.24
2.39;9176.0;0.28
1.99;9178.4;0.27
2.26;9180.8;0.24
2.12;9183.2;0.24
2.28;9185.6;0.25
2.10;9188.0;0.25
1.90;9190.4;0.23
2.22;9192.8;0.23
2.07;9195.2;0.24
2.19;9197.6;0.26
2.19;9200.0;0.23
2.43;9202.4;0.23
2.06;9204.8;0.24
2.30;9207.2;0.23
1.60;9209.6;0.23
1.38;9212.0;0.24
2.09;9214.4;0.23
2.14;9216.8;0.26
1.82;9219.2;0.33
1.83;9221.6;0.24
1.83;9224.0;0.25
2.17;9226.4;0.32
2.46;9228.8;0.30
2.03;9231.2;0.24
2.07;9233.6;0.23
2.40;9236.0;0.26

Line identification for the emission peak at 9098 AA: [N II] 6583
